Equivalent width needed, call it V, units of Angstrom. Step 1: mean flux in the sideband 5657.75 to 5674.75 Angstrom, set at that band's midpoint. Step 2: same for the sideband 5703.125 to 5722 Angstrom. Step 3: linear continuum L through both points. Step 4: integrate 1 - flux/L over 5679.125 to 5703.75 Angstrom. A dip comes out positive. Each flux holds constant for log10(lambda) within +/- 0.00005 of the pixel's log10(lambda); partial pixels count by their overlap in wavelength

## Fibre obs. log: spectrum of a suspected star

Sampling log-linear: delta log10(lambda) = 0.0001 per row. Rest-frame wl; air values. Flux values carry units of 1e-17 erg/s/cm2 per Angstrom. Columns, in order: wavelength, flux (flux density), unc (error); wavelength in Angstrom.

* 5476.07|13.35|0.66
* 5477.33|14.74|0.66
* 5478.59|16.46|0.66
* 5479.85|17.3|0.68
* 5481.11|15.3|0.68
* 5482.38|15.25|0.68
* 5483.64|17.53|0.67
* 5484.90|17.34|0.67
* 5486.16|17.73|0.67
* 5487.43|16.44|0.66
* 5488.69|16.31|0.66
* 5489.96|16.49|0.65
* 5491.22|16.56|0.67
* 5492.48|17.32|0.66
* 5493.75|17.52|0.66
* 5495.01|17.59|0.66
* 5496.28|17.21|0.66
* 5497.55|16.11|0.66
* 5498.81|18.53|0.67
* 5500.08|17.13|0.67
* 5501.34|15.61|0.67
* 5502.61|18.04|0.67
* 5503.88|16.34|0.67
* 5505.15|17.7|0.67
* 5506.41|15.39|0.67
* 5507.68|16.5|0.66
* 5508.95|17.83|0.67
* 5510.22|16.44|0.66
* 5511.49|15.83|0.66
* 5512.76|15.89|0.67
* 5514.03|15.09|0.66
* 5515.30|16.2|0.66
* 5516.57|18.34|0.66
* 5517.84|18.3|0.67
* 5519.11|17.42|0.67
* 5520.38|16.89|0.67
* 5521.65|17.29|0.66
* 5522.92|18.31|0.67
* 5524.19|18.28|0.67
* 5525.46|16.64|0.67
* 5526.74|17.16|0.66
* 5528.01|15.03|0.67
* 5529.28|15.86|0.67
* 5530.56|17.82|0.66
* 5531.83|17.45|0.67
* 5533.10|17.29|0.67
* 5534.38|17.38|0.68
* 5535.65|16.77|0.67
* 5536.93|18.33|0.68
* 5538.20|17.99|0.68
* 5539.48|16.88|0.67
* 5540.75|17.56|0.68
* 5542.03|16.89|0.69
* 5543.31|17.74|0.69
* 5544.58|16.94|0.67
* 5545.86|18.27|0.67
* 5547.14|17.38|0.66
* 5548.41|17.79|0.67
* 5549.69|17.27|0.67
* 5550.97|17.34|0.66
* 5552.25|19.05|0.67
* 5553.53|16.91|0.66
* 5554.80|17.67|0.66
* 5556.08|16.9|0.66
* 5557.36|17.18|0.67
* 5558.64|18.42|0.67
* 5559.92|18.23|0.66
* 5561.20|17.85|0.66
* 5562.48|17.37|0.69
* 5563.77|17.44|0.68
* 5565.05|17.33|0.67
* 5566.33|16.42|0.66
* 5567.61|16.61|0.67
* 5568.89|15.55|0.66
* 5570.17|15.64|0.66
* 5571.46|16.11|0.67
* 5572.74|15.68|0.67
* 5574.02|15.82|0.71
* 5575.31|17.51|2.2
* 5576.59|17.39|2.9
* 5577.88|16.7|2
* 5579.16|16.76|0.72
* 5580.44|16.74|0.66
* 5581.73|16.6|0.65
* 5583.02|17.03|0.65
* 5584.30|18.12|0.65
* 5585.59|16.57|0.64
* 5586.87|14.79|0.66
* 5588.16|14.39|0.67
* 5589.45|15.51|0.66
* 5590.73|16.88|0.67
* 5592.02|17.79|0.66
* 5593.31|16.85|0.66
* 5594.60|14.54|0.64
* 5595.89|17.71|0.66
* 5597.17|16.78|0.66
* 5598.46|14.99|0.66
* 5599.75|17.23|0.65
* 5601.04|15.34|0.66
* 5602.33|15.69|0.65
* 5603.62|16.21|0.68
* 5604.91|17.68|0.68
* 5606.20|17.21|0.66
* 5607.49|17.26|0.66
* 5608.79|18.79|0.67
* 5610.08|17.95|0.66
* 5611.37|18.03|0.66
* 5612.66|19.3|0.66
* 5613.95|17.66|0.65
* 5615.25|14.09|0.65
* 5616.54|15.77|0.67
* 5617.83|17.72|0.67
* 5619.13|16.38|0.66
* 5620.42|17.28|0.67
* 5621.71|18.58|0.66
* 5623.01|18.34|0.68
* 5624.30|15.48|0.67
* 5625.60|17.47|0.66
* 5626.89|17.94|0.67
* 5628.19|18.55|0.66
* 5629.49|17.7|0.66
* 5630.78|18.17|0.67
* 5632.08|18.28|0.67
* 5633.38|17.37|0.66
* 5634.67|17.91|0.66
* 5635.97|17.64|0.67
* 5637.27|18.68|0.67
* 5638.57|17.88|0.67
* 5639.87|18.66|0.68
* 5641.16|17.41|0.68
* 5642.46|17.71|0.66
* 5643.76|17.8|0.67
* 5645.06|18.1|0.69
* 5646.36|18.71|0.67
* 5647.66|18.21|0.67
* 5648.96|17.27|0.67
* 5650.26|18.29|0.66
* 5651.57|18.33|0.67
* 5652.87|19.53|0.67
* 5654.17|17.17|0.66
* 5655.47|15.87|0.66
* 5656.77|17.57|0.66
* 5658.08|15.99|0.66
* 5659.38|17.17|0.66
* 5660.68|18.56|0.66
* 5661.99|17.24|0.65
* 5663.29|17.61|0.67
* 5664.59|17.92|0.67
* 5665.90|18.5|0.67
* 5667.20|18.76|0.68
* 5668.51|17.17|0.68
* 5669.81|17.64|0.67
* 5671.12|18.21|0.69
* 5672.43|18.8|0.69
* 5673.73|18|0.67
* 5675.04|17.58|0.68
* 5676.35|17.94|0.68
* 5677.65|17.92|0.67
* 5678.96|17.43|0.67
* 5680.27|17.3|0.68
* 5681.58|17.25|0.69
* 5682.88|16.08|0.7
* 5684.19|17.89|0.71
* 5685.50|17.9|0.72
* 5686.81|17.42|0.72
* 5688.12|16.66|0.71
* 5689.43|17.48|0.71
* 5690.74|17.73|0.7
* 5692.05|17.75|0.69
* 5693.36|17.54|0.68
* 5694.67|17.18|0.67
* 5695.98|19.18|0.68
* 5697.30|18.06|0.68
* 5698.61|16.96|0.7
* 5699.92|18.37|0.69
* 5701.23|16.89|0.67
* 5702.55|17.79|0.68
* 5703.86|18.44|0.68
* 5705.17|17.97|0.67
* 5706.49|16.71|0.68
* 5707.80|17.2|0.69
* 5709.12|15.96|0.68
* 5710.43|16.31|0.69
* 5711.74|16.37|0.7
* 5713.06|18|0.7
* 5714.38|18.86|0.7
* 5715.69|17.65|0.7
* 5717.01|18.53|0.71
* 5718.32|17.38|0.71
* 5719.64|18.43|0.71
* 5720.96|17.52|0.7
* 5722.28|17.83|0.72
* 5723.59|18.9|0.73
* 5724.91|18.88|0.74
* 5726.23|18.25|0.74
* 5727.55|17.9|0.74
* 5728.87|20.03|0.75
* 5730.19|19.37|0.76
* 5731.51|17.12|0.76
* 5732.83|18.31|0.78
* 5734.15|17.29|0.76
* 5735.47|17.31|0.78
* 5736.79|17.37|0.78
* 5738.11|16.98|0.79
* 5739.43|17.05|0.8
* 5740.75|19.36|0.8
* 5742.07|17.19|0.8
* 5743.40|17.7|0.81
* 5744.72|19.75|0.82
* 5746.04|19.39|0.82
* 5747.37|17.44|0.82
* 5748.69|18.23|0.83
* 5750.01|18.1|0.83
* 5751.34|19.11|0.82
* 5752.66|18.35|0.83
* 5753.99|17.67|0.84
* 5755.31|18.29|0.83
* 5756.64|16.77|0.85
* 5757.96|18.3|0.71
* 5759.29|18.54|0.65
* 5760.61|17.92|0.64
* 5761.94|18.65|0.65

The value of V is 0.2 Angstrom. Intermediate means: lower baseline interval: 17.8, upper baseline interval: 17.5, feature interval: 17.5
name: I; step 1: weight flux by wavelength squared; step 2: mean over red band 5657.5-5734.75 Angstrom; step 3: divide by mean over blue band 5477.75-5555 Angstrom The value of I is 1.1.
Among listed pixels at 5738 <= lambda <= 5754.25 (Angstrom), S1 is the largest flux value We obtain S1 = 19.75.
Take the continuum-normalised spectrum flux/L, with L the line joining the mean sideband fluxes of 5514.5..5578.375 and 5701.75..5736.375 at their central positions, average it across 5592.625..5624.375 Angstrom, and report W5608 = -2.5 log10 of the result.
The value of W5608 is 0.03 mag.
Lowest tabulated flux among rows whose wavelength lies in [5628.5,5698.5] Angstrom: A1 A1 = 15.87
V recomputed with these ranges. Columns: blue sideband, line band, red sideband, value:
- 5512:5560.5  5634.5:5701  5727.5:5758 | 0.2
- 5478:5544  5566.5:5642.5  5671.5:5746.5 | 1.7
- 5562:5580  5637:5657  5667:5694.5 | -0.7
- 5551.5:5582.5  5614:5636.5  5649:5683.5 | 0.1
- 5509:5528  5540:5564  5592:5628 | -0.9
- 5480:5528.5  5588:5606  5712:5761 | 1.1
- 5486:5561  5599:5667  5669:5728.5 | -0.3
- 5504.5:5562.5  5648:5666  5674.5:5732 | 0.0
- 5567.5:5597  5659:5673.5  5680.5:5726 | -0.6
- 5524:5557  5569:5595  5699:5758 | 1.6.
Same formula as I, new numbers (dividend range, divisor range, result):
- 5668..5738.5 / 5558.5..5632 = 1.09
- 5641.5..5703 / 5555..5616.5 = 1.09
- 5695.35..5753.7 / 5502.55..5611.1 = 1.12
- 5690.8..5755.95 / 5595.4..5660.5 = 1.06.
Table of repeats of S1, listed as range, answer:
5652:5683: 19.53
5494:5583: 19.05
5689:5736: 20.03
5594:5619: 19.3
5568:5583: 17.51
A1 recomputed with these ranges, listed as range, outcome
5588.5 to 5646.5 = 14.09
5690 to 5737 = 15.96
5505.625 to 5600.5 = 14.39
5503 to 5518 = 15.09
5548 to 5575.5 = 15.55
